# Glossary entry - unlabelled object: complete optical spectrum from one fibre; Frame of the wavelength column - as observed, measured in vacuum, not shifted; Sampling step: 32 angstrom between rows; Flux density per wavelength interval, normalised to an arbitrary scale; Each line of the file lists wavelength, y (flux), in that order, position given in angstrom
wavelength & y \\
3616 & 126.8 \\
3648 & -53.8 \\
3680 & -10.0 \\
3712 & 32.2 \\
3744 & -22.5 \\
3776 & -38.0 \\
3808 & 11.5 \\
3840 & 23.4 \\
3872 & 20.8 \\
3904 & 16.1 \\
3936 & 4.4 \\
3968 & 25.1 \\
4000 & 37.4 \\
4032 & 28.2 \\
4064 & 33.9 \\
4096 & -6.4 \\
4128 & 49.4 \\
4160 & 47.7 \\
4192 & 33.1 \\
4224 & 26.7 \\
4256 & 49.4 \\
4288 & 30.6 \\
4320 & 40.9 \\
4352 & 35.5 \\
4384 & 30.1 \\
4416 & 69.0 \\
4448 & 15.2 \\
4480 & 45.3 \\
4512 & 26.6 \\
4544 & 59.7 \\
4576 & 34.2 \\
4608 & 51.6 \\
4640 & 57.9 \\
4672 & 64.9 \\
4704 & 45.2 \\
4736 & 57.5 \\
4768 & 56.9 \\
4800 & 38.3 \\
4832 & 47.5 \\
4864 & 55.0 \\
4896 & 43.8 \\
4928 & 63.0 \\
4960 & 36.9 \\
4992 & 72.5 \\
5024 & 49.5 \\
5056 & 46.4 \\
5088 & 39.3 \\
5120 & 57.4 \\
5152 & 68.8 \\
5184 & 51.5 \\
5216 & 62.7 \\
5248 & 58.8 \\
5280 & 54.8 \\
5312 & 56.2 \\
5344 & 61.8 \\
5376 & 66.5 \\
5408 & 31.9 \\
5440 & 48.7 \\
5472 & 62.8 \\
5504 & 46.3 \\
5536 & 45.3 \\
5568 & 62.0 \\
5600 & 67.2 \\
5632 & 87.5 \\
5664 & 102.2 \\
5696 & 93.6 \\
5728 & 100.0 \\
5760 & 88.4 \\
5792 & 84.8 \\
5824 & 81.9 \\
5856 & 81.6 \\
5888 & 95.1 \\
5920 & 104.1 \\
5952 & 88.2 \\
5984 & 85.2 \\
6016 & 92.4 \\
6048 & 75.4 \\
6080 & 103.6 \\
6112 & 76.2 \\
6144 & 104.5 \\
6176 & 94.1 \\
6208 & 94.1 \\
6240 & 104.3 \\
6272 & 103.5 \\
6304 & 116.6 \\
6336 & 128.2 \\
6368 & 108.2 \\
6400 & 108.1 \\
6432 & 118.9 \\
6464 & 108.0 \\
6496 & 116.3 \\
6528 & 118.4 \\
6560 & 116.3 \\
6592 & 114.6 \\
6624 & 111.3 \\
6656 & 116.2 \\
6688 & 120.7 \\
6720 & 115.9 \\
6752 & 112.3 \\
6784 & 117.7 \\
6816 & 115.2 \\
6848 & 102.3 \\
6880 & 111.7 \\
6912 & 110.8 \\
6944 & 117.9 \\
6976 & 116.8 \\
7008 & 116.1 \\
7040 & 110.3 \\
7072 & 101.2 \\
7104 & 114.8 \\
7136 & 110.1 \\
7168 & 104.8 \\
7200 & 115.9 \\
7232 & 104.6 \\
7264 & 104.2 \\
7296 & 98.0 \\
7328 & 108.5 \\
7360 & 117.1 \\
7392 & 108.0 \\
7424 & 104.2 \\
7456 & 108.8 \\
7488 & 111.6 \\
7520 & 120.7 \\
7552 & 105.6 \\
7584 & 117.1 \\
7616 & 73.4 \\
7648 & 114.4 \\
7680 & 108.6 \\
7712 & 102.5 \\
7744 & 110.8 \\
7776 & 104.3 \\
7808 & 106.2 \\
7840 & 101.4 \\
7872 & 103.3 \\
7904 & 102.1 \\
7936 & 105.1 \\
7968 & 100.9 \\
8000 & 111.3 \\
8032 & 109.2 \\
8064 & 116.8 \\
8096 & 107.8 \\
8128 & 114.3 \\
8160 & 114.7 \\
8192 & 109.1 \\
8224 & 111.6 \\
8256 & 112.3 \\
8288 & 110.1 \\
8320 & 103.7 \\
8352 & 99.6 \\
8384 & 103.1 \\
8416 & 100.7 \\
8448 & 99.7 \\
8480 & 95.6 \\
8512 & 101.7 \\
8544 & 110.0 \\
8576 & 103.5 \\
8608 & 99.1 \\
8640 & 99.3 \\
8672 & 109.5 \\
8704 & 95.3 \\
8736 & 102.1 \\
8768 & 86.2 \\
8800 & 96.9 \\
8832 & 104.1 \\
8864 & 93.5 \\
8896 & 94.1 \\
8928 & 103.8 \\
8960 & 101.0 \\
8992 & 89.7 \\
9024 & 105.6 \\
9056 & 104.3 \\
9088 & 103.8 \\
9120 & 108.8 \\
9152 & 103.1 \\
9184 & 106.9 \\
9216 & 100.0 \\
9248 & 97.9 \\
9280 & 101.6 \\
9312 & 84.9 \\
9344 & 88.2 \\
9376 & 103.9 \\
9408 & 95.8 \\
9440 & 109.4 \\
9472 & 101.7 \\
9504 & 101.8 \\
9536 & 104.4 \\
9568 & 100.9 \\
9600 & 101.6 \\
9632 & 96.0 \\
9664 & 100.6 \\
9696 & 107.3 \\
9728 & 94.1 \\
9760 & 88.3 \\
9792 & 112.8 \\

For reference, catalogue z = 0.407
